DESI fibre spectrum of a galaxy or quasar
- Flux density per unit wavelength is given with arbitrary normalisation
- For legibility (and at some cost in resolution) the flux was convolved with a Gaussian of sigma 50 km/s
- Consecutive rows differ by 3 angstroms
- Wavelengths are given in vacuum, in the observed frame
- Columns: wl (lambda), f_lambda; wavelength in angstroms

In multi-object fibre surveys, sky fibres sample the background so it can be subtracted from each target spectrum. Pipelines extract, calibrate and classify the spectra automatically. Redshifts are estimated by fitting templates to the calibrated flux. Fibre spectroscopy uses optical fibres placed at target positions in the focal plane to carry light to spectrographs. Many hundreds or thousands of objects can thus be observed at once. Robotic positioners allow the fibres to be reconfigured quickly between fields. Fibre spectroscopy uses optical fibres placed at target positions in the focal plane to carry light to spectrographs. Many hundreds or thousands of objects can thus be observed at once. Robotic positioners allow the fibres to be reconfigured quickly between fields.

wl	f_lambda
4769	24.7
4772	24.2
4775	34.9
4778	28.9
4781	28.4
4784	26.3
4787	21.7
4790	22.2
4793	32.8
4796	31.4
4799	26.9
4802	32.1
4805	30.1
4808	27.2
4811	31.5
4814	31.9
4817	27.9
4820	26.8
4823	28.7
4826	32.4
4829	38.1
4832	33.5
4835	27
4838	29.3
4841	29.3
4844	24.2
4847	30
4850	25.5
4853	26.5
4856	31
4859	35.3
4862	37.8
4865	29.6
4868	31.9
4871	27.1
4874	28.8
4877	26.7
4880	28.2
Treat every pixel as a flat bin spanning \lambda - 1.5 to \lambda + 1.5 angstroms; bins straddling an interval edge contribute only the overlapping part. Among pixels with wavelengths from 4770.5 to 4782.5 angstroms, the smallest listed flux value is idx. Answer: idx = 24.2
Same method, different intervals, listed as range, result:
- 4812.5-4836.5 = 26.8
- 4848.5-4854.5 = 25.5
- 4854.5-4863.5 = 31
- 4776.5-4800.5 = 21.7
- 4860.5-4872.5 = 27.1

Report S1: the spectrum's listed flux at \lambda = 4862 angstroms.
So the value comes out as 37.8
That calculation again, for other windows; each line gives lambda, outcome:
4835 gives 27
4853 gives 26.5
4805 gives 30.1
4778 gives 28.9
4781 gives 28.4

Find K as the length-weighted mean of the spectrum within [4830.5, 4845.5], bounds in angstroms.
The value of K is 28.7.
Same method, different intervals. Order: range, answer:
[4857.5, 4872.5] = 32.3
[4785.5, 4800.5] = 27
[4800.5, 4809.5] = 29.8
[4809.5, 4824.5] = 29.4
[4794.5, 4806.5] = 30.1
